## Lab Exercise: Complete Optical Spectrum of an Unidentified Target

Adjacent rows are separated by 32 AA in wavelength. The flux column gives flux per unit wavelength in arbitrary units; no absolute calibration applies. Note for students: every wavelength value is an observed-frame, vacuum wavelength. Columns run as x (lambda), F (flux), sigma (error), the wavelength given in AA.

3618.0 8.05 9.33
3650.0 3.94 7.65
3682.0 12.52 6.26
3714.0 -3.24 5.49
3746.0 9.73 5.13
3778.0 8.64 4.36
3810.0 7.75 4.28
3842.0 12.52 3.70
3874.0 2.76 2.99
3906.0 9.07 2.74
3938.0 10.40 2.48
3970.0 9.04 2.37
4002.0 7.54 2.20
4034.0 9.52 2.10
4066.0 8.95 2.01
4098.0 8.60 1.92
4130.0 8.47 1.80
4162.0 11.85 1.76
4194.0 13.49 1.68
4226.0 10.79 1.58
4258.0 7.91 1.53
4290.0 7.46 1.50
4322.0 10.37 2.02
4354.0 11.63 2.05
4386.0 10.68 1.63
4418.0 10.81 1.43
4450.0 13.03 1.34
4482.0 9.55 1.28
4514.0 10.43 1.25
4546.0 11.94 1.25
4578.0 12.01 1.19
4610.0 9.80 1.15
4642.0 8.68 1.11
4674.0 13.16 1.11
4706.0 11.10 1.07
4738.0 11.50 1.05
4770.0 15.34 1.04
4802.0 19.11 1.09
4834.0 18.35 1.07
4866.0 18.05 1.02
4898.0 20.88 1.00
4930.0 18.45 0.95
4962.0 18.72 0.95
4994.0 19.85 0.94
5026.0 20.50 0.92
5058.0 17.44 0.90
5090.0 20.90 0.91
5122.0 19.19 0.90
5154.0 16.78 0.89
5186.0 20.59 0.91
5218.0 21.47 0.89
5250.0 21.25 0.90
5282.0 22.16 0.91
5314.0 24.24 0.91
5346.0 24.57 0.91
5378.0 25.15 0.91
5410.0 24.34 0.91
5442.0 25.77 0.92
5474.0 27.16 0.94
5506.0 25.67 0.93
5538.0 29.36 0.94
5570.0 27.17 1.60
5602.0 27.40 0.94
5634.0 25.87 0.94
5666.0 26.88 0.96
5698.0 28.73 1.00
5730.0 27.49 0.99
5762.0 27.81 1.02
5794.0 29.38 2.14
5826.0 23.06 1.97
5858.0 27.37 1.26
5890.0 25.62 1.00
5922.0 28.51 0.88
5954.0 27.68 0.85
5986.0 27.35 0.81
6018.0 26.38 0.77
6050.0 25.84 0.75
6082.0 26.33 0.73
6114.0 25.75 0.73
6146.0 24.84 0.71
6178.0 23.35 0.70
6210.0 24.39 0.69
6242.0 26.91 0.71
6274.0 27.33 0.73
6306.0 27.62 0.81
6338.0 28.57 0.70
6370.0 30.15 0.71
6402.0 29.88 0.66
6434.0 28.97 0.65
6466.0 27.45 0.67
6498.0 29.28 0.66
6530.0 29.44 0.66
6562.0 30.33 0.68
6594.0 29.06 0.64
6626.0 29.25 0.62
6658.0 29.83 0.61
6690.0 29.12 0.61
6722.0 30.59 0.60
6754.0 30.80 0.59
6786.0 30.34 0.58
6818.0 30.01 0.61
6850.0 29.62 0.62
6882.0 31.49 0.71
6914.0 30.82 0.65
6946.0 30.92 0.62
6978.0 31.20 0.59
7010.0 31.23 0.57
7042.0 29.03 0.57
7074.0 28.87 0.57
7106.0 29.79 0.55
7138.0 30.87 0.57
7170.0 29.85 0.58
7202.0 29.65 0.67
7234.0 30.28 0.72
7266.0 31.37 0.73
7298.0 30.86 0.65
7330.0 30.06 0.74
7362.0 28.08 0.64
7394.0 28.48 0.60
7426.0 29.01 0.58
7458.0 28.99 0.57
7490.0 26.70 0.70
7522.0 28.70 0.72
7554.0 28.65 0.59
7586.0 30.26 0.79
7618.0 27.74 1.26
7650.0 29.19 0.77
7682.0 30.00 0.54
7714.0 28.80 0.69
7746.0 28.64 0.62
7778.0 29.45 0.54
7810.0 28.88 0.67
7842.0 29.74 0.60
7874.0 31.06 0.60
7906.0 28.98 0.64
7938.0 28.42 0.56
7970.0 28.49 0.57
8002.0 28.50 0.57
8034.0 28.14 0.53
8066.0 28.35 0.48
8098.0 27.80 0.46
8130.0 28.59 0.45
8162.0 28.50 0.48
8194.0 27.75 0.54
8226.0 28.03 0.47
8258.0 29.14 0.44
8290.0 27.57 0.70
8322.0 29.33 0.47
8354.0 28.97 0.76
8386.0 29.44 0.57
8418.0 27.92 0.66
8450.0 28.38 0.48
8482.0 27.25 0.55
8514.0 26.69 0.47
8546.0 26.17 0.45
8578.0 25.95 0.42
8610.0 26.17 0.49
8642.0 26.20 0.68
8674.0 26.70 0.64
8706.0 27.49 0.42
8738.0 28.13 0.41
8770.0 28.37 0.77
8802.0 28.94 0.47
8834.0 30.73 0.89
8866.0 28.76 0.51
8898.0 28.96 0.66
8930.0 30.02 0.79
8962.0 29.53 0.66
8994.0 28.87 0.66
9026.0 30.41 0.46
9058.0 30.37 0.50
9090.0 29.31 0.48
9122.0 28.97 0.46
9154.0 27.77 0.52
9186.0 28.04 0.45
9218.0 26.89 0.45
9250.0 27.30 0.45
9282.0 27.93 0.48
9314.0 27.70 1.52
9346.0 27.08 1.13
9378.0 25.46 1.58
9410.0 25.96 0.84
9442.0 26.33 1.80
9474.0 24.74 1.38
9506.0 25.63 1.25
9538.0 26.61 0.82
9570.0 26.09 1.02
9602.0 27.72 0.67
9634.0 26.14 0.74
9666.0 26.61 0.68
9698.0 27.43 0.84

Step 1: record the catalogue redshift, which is 0.197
